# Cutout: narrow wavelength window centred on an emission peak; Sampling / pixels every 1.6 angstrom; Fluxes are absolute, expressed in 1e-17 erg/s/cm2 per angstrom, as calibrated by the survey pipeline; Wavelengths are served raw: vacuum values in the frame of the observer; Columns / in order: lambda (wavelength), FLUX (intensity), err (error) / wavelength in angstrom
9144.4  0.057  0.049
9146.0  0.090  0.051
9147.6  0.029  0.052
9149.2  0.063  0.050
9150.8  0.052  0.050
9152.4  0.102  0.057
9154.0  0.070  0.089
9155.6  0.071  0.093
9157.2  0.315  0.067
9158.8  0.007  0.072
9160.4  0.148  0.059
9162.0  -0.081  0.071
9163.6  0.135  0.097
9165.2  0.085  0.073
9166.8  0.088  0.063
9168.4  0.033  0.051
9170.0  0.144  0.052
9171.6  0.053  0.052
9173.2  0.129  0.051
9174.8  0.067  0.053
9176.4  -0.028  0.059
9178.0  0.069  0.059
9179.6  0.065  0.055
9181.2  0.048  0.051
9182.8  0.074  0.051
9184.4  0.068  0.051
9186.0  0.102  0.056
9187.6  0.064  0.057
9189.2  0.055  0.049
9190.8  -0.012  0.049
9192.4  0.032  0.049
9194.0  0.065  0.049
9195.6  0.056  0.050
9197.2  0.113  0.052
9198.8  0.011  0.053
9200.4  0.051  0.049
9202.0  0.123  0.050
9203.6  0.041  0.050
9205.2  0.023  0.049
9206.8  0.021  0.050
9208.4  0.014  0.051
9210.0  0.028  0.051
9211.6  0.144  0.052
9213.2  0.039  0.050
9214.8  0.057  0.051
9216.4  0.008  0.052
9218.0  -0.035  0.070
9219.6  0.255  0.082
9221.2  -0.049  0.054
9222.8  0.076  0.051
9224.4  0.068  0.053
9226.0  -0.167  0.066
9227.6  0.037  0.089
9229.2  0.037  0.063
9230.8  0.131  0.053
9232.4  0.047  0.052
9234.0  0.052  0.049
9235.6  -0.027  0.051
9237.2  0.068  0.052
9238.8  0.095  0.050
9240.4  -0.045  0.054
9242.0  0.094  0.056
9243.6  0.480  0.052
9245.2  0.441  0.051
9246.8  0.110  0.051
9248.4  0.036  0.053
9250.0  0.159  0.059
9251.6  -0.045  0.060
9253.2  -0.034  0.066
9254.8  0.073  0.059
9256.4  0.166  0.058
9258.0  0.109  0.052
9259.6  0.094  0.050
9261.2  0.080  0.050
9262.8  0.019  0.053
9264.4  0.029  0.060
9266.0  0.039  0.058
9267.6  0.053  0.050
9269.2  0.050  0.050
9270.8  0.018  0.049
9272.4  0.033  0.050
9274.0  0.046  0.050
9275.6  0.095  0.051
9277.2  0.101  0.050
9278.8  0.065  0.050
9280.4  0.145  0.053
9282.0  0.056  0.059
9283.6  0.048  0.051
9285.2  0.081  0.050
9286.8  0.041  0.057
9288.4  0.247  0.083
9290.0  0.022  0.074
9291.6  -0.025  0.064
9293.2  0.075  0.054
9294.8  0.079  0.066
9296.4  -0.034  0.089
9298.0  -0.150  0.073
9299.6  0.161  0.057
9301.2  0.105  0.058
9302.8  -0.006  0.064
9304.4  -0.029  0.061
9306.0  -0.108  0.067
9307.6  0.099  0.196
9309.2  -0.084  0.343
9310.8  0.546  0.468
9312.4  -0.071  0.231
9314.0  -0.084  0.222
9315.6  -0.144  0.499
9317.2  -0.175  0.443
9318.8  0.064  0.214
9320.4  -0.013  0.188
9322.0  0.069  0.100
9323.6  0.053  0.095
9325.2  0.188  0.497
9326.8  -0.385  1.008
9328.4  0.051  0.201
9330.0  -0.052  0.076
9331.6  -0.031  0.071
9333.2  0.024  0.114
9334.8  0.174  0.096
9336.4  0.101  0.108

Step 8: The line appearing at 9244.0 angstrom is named [O III] 5007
